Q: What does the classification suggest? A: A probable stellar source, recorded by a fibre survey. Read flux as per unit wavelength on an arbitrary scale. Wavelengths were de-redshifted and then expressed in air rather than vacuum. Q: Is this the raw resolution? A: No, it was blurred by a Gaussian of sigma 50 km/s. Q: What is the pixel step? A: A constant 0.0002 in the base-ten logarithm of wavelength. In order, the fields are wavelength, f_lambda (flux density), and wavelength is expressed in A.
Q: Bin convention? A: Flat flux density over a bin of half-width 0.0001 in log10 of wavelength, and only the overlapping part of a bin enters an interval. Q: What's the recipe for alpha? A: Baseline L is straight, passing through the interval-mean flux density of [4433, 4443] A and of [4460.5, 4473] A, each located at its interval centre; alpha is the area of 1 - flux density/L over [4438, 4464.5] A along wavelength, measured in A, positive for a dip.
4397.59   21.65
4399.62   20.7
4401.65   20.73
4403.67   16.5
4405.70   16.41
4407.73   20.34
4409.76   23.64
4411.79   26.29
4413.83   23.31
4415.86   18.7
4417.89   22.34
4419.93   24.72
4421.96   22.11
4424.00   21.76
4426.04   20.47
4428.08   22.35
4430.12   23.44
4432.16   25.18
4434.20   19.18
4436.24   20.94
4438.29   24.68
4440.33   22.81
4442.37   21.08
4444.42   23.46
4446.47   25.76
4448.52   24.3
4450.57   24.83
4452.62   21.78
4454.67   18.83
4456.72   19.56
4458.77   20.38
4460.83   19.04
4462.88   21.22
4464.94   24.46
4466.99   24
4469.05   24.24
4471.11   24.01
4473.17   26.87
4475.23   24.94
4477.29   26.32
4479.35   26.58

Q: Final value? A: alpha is 0.45 A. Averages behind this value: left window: 21.8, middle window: 22.1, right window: 23.3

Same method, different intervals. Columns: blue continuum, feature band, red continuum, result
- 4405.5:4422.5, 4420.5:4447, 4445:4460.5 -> -0.4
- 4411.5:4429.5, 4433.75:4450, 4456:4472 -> -0.5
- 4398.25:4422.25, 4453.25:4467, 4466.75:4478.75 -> 2.0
